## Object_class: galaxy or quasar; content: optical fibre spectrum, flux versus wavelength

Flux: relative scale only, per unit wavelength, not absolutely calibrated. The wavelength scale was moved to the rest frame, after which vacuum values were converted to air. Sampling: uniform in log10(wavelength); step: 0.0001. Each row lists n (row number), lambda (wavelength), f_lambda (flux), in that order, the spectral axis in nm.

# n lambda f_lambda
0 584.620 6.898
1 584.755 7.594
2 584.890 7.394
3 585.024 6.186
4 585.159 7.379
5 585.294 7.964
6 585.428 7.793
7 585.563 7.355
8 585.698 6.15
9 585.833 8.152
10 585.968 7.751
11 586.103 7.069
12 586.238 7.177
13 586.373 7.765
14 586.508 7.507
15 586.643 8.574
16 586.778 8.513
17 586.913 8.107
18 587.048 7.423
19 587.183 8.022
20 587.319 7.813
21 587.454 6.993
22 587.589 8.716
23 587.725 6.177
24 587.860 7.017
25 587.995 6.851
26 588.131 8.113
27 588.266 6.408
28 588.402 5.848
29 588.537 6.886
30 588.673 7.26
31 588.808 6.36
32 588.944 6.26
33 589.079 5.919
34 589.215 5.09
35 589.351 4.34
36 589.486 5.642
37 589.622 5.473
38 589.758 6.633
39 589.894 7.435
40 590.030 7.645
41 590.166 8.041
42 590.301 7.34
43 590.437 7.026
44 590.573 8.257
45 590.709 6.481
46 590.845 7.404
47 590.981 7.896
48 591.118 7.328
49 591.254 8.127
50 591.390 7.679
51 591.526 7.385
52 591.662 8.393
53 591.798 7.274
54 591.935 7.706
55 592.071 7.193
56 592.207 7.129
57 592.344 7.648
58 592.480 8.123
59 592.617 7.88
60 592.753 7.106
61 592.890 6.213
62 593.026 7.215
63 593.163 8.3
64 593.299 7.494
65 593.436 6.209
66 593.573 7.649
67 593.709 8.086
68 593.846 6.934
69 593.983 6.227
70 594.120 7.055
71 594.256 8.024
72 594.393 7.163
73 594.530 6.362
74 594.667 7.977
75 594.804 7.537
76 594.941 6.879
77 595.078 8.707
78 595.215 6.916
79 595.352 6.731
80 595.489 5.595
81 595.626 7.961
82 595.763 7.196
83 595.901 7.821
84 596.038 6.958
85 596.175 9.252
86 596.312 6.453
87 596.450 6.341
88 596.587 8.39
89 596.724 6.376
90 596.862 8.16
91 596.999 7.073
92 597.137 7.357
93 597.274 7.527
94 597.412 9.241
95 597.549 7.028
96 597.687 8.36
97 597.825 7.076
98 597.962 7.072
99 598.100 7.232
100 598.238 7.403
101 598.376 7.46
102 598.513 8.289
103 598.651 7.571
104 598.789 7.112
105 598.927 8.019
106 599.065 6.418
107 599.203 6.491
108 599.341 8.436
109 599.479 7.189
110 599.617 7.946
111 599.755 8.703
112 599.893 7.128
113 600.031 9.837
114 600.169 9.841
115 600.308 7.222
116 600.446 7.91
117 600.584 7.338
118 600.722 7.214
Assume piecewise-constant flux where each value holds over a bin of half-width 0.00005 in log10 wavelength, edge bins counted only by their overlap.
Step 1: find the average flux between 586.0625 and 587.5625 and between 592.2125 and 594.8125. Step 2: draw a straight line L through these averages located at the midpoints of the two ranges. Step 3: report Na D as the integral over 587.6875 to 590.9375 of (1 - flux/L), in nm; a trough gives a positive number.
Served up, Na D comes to 0.39 nm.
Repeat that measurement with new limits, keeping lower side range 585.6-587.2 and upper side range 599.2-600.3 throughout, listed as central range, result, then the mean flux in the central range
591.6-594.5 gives 0.214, 7.37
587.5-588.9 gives 0.143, 6.95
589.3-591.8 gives 0.219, 7.17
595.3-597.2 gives 0.194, 7.27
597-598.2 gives 0.085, 7.57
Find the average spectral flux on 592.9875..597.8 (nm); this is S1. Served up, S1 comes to 7.39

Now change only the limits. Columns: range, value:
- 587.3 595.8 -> 7.12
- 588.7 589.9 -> 5.87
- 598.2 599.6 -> 7.46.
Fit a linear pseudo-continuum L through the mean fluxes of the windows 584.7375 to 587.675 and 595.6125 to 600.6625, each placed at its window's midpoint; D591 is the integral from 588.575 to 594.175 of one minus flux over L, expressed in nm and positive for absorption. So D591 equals 0.388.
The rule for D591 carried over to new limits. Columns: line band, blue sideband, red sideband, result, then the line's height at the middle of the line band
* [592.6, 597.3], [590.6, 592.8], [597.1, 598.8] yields 0.19 nm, 7.59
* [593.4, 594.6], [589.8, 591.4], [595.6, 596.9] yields 0.06 nm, 7.49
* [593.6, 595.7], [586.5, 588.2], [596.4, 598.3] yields 0.09 nm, 7.54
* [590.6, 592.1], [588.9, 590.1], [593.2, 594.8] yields -0.24 nm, 6.54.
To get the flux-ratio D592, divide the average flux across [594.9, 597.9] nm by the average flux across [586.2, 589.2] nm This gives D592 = 1.0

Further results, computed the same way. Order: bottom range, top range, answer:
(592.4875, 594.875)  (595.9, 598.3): 1.03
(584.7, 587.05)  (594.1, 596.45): 0.97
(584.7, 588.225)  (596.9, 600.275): 1.03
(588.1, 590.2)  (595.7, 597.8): 1.18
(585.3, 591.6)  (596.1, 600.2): 1.07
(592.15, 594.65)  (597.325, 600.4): 1.07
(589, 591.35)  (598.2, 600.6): 1.14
